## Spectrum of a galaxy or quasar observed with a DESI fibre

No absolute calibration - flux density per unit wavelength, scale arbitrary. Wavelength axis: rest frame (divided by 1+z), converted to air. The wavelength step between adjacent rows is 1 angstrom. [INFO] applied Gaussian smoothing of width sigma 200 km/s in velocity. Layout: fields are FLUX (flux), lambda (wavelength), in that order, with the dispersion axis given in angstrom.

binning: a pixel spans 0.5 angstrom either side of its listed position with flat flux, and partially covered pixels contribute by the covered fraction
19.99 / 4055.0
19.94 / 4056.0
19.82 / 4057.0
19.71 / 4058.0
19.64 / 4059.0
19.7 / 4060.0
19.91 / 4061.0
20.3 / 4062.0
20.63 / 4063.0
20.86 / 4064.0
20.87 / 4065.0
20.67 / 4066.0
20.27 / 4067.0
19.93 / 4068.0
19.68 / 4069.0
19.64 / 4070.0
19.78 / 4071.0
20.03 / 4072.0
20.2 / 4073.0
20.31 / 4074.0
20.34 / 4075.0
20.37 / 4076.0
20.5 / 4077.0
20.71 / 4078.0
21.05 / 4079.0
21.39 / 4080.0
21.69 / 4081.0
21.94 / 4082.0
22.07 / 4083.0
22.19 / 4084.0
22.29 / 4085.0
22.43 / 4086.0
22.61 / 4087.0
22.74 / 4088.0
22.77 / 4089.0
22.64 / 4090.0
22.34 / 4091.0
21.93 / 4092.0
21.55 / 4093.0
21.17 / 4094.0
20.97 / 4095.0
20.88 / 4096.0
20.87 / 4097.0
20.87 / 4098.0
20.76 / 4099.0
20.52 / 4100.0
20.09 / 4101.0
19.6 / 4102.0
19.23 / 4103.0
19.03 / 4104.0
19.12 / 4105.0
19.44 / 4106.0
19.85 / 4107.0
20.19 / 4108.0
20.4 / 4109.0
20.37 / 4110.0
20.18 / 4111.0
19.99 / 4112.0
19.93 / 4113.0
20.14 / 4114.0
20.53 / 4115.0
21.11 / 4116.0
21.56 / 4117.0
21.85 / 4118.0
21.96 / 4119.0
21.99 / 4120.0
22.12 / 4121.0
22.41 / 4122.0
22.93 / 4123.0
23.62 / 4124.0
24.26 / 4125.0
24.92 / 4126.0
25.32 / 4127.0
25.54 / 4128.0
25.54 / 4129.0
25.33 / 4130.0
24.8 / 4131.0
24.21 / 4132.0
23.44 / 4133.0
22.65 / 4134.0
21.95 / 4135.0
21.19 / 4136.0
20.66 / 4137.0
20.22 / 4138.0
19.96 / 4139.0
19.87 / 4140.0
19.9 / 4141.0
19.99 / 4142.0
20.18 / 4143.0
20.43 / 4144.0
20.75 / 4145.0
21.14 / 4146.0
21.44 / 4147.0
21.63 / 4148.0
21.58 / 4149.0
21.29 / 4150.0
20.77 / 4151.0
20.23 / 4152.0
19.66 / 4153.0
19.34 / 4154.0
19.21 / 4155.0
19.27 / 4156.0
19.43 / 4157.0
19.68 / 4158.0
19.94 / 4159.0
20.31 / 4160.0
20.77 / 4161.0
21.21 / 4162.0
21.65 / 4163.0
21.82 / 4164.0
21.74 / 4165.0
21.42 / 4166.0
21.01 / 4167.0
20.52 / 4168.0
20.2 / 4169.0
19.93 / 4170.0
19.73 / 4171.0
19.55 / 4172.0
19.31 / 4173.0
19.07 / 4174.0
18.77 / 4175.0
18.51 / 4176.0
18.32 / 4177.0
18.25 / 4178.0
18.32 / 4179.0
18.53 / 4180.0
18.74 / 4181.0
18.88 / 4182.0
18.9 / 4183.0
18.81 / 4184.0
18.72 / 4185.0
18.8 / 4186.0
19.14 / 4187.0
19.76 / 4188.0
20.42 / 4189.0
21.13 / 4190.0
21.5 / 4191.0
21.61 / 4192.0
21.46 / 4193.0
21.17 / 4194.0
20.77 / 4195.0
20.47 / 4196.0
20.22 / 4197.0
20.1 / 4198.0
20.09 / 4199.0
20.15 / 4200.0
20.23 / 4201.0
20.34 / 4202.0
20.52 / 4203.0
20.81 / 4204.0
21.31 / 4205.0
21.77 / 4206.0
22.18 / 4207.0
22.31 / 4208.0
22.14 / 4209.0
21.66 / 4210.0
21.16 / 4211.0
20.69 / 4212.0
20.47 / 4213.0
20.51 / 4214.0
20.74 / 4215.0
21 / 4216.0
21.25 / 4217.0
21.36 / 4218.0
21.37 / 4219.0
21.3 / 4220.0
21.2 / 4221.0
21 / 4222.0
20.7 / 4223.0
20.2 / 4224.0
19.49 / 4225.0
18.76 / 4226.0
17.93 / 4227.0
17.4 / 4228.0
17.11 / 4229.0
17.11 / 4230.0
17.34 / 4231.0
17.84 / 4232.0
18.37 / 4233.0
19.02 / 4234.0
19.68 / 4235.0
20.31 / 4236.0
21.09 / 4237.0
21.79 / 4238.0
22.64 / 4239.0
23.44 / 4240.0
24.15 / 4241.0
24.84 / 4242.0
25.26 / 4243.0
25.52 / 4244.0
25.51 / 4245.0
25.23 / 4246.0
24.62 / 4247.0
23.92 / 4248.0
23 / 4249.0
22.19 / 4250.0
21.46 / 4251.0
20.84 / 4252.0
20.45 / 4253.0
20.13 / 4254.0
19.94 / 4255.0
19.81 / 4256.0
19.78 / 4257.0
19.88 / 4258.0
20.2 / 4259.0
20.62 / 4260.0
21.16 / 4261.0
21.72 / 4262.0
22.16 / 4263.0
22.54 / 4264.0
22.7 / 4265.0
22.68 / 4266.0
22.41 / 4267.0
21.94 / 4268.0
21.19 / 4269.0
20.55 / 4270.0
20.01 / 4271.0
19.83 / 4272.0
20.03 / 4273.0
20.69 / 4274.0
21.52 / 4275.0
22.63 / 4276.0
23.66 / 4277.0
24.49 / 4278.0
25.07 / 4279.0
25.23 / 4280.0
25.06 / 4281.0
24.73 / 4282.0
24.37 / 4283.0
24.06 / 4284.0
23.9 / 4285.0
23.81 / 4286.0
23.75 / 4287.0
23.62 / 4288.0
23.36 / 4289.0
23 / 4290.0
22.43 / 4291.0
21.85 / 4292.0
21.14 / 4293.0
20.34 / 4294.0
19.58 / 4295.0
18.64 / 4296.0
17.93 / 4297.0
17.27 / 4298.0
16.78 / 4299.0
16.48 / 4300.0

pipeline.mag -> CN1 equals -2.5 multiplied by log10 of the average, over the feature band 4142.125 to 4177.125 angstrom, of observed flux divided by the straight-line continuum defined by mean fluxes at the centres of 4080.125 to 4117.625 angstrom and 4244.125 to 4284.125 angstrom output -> 0.06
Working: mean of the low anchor 21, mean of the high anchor 22.2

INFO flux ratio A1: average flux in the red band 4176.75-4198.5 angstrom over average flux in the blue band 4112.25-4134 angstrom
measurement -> 0.86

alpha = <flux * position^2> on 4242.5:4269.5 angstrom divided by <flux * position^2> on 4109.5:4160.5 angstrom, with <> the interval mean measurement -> 1.1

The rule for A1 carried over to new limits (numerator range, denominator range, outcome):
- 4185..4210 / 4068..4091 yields 0.98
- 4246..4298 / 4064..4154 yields 1.03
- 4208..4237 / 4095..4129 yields 0.94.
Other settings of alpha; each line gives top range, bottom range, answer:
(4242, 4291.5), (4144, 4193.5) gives 1.18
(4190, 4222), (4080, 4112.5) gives 1.05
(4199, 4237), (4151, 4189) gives 1.05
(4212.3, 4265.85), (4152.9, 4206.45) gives 1.08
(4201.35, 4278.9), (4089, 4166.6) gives 1.05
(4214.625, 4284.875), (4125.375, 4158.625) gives 1.05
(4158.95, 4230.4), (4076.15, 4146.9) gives 0.98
